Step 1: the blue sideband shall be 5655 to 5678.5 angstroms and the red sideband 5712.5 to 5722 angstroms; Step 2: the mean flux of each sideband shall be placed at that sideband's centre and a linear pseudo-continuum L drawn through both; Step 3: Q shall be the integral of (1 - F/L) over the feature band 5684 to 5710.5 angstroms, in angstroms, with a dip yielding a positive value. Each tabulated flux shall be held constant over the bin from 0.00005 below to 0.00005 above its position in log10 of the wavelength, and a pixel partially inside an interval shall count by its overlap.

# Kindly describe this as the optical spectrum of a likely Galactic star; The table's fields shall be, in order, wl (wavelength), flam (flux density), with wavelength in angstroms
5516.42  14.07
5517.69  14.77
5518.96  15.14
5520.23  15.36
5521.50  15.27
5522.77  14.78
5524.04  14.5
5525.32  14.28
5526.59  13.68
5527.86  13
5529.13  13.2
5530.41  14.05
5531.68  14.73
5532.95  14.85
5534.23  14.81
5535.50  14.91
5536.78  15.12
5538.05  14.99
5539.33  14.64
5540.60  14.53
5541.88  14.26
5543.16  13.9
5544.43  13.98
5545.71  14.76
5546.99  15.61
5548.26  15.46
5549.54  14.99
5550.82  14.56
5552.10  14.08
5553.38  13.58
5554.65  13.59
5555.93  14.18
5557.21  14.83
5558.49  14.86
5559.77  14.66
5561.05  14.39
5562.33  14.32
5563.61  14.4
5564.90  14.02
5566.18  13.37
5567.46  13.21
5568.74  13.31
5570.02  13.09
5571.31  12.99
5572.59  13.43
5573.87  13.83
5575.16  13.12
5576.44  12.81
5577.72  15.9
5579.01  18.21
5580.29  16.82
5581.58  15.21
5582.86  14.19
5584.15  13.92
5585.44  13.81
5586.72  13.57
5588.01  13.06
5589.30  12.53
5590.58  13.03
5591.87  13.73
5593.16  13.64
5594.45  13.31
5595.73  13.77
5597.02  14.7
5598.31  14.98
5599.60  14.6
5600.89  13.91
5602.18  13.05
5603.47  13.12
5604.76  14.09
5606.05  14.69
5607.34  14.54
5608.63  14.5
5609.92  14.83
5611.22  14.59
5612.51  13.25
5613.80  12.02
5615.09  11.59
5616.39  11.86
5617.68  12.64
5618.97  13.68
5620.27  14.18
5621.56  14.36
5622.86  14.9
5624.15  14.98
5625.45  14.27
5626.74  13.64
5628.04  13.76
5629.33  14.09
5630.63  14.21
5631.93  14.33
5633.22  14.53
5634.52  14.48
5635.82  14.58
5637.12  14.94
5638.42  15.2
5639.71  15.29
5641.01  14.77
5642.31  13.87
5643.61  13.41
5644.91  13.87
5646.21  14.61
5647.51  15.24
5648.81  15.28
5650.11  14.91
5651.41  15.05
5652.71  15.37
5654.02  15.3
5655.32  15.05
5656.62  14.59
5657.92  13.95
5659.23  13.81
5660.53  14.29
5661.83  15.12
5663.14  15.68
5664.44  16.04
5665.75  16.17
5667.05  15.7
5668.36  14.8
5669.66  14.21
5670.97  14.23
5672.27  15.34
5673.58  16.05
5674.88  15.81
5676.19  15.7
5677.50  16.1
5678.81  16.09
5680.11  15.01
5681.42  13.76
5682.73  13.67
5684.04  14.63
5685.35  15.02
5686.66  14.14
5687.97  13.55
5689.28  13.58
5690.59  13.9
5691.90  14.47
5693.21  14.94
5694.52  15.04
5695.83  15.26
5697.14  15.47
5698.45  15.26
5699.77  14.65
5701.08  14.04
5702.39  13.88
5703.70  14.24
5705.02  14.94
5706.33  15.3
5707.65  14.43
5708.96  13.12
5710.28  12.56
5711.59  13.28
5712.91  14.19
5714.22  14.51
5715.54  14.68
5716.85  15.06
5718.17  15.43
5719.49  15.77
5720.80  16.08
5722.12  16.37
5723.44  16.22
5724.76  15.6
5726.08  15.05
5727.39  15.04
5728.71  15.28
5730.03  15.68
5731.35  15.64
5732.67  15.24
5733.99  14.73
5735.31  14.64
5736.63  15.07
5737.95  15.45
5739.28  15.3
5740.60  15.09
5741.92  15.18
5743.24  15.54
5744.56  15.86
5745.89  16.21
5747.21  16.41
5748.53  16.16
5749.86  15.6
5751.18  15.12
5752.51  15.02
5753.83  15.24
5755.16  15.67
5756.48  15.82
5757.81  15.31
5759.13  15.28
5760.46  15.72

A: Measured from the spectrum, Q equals 1.3 angstroms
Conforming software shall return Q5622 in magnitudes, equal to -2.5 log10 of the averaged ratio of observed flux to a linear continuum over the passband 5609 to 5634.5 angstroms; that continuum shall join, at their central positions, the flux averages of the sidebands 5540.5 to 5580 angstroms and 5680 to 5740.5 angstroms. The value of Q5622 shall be 0.05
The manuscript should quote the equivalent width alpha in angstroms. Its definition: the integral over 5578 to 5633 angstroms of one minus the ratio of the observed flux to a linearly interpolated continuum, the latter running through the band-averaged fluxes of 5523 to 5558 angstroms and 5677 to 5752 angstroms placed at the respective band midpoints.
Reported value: 2.2 angstroms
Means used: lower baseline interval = 14.4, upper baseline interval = 15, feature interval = 14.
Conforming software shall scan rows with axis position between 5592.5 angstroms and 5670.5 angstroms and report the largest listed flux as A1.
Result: 16.17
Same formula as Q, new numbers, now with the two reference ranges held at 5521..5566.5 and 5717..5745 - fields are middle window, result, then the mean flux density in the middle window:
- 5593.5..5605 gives 0.62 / 13.9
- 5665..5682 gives -0.22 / 15.3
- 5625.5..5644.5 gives 0.71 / 14.4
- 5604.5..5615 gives 0.60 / 13.9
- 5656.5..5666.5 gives 0.05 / 15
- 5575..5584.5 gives -0.35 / 15.2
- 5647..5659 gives 0.07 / 14.9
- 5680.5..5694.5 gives 0.90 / 14.2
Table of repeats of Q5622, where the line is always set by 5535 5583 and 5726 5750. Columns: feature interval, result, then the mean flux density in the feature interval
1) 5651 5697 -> 0.01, 14.9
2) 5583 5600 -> 0.07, 13.7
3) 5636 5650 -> 0.02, 14.7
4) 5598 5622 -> 0.08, 13.7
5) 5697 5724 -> 0.04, 14.7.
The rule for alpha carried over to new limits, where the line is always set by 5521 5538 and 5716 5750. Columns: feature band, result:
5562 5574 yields 0.87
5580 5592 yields 0.66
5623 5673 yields 1.15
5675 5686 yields 0.14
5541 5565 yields 0.14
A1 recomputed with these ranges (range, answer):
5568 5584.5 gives 18.21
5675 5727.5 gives 16.37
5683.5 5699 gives 15.47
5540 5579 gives 15.9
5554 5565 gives 14.86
